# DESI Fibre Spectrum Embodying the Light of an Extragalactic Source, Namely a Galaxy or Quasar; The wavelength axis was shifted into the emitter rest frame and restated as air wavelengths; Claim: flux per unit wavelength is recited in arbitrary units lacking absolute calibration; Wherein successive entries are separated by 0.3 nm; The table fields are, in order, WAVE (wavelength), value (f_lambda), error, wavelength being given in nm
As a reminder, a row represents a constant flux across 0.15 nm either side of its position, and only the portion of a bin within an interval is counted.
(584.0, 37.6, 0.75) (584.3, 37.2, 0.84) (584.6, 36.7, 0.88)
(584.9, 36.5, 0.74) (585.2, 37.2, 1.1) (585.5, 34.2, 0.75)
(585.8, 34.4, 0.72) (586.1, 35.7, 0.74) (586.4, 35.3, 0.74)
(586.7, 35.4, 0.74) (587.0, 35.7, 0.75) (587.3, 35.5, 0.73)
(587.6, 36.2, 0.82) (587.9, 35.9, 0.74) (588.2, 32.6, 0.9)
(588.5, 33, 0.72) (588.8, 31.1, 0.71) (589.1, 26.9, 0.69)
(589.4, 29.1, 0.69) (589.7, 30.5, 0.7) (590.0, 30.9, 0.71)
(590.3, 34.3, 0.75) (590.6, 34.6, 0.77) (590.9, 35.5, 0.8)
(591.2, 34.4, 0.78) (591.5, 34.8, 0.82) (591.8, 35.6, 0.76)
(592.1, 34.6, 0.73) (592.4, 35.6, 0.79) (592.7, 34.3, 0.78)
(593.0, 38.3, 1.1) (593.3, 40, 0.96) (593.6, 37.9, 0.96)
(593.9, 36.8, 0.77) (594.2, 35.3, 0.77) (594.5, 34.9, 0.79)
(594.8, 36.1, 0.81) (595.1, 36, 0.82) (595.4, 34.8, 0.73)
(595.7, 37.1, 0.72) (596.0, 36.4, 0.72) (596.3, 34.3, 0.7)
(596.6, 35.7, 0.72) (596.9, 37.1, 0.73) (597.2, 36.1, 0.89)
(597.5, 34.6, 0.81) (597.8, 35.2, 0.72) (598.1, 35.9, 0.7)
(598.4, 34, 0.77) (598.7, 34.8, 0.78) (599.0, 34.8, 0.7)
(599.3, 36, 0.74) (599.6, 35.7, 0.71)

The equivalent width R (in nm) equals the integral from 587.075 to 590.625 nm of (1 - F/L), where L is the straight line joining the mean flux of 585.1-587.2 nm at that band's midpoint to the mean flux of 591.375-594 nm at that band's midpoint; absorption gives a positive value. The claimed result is 0.32 nm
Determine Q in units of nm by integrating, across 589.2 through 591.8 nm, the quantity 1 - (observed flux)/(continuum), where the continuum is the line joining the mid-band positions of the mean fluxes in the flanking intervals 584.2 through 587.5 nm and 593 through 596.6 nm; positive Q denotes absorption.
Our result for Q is 0.22 nm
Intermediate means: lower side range 35.8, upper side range 36.4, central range 33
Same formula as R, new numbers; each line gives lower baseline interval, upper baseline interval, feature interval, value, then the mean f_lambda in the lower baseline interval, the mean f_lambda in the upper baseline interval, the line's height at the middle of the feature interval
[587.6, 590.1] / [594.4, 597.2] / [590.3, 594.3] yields -0.26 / 31.6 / 35.9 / 33.7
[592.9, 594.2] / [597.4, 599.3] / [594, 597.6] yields 0.08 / 37.9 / 35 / 36.5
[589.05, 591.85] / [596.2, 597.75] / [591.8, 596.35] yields -0.25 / 32.8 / 35.6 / 34.3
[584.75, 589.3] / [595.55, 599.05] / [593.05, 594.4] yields -0.09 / 34.3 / 35.5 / 35.1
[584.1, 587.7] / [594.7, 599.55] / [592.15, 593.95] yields -0.07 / 35.9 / 35.6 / 35.7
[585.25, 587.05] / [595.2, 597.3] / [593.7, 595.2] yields 0.00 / 35.2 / 35.9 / 35.8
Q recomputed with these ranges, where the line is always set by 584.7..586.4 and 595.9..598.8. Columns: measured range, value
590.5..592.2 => 0.03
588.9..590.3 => 0.22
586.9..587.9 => -0.01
